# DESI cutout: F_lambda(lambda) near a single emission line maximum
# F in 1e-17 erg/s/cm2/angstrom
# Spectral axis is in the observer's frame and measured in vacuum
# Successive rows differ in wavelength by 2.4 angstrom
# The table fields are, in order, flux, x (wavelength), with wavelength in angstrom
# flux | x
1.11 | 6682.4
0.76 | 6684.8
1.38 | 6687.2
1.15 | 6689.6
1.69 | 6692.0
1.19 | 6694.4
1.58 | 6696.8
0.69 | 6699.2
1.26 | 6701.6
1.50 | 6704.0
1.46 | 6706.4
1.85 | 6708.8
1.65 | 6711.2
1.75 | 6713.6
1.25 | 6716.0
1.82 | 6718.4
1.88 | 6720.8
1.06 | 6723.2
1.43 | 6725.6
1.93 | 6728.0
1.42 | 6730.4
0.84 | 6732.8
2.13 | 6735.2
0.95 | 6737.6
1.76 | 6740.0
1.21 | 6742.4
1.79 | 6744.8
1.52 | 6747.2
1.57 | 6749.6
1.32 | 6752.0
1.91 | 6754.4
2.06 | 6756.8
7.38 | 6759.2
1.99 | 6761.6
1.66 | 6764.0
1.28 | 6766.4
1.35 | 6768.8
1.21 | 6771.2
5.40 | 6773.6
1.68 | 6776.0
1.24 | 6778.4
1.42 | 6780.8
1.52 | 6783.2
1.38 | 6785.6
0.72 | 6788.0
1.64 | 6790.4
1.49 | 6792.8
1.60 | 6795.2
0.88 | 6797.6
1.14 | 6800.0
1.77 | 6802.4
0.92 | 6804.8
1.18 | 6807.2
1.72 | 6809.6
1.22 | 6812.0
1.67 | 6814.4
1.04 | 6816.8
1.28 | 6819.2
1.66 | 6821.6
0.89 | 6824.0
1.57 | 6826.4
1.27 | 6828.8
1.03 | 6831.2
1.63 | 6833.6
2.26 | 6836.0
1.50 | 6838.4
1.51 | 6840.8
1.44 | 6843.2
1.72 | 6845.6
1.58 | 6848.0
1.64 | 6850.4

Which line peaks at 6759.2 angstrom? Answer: [S II] 6716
